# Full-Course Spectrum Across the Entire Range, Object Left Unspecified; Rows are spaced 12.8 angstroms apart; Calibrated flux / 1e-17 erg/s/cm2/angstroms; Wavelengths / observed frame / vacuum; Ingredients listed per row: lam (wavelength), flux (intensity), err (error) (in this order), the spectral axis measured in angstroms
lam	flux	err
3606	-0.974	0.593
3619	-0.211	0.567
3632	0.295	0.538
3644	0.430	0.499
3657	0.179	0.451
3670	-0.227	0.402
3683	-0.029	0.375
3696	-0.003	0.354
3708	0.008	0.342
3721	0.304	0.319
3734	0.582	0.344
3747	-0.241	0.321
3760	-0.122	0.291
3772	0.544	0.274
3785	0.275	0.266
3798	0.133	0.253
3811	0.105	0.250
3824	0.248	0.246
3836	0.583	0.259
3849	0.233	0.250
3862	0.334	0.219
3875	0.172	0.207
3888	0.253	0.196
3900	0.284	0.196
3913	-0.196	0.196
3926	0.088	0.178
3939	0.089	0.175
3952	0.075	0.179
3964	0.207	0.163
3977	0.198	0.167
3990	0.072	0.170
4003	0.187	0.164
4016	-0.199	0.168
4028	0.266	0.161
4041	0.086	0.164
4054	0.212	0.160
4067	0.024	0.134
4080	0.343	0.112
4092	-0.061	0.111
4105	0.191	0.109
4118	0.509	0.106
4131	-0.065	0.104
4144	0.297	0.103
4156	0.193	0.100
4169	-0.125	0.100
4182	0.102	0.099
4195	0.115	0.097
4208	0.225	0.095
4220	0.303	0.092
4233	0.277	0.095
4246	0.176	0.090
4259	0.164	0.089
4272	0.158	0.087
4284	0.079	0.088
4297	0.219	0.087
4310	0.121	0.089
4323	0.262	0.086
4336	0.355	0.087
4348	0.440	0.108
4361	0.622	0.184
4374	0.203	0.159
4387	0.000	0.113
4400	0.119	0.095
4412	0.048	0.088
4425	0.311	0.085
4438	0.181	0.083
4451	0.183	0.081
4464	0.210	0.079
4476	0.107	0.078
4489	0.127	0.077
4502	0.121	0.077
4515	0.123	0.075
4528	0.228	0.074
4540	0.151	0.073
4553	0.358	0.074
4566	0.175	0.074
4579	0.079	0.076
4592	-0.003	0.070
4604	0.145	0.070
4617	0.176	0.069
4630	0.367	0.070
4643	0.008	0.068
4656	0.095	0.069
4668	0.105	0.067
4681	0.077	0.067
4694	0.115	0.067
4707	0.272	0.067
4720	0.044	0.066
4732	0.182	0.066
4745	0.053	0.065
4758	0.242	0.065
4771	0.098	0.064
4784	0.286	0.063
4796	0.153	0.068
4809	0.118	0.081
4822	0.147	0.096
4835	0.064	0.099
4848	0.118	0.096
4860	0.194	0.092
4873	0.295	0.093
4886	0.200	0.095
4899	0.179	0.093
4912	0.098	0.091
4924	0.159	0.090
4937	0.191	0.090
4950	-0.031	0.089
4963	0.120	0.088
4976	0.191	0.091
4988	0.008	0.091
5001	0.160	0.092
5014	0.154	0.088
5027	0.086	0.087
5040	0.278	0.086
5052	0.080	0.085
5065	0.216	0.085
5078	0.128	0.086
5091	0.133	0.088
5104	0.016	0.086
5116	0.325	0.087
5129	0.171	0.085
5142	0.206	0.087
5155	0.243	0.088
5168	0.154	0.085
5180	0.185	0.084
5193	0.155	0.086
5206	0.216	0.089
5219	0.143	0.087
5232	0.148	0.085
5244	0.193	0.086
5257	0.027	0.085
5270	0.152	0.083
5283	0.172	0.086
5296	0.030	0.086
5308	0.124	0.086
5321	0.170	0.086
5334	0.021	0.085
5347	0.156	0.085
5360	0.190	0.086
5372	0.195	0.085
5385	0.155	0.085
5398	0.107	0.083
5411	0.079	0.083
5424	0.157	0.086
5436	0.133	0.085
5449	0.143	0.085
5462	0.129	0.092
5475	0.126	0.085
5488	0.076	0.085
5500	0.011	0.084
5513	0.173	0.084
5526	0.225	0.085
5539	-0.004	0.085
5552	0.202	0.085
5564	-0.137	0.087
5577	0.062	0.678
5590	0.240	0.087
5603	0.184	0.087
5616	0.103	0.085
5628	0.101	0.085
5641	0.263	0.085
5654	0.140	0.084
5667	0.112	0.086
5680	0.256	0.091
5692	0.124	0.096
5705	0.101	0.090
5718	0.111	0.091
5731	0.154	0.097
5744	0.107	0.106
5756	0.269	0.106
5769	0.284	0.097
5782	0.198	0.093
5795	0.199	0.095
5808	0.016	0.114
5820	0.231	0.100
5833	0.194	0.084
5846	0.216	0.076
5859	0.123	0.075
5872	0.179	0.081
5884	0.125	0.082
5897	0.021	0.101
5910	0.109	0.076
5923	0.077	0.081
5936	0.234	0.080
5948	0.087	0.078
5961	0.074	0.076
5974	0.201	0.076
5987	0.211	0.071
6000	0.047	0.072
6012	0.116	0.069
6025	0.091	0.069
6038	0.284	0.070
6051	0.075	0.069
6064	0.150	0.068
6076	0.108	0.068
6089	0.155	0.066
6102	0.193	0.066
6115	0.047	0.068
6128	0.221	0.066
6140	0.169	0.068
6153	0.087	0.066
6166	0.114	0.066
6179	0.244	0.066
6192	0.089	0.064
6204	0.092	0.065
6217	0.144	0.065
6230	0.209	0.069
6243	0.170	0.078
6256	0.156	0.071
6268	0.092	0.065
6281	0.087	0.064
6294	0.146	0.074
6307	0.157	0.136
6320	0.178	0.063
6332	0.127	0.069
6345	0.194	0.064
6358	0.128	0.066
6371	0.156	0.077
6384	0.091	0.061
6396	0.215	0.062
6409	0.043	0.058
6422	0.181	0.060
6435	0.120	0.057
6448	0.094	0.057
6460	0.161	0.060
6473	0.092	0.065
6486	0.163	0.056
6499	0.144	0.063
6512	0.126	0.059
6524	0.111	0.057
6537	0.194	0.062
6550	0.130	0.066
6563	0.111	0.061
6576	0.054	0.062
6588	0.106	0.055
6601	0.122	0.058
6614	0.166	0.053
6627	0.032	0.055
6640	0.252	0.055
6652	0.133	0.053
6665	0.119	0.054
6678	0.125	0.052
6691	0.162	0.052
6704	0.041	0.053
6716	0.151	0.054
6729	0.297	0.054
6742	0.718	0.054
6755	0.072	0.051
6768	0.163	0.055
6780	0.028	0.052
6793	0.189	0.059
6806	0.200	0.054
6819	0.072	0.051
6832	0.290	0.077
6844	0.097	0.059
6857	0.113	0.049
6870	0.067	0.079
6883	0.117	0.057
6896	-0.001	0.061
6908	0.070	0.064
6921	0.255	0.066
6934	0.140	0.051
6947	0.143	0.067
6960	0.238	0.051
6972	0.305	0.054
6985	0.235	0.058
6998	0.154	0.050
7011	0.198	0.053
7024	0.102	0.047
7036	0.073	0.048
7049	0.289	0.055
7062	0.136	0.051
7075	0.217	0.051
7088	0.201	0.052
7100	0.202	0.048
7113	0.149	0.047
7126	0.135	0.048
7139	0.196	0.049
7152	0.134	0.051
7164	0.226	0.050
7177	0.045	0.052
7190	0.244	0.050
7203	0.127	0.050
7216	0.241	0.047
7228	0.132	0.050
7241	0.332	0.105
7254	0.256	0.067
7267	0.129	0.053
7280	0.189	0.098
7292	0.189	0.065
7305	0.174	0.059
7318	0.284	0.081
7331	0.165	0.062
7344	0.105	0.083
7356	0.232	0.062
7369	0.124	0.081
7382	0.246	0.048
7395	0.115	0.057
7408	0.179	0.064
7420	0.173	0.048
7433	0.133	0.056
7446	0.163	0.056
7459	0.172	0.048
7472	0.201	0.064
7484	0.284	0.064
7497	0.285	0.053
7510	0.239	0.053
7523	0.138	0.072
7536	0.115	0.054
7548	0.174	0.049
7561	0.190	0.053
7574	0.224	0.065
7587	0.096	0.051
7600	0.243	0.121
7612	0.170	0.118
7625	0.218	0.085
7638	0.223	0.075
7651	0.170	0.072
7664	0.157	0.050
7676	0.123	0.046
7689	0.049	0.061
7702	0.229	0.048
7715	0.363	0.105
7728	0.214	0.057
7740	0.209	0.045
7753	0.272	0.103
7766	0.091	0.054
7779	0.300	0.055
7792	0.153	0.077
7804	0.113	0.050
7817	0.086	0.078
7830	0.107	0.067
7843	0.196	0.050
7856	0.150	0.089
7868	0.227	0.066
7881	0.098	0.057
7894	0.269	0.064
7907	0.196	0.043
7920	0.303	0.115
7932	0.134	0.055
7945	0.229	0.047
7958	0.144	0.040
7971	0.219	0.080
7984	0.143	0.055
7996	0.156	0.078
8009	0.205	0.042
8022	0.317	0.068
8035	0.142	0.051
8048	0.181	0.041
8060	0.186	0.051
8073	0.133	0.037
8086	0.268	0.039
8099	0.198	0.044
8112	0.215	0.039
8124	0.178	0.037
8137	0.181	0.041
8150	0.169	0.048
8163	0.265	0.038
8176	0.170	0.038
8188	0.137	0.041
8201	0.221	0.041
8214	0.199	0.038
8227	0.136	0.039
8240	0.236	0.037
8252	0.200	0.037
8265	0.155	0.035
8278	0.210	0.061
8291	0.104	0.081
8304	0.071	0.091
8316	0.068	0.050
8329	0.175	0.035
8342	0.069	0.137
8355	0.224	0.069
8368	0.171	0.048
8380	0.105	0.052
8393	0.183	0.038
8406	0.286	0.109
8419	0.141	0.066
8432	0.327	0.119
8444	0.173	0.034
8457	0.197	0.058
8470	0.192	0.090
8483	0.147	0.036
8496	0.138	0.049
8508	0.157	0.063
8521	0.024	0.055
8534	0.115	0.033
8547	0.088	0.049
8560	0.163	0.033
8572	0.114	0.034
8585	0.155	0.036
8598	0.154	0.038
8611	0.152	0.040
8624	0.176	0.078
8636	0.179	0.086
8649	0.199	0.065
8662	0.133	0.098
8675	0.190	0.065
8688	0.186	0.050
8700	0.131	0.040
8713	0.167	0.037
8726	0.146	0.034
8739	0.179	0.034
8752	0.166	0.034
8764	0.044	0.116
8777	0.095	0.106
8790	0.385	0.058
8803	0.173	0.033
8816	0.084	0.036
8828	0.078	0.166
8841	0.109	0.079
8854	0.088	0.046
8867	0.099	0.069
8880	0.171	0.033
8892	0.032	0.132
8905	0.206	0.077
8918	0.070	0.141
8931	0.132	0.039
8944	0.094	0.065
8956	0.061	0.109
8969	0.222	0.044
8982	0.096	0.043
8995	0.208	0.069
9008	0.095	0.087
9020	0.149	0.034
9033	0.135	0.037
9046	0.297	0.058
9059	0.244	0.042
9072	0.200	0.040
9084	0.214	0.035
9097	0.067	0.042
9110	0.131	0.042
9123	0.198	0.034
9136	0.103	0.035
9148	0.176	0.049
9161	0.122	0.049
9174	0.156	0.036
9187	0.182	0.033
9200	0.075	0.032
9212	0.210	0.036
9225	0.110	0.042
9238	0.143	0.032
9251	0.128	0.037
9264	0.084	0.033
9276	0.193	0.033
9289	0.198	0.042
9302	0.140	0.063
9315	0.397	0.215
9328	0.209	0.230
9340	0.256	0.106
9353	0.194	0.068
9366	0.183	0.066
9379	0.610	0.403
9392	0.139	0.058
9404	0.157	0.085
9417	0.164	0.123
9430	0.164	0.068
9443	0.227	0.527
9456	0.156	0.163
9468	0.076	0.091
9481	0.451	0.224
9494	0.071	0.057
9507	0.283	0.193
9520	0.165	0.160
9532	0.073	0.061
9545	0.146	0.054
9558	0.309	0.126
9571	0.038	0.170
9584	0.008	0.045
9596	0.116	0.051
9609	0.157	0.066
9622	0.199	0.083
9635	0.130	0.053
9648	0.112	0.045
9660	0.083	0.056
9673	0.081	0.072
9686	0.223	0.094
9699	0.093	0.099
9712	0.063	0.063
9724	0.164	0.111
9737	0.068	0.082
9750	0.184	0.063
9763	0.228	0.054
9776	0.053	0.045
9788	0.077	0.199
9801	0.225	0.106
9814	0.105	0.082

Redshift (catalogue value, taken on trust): 0.81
